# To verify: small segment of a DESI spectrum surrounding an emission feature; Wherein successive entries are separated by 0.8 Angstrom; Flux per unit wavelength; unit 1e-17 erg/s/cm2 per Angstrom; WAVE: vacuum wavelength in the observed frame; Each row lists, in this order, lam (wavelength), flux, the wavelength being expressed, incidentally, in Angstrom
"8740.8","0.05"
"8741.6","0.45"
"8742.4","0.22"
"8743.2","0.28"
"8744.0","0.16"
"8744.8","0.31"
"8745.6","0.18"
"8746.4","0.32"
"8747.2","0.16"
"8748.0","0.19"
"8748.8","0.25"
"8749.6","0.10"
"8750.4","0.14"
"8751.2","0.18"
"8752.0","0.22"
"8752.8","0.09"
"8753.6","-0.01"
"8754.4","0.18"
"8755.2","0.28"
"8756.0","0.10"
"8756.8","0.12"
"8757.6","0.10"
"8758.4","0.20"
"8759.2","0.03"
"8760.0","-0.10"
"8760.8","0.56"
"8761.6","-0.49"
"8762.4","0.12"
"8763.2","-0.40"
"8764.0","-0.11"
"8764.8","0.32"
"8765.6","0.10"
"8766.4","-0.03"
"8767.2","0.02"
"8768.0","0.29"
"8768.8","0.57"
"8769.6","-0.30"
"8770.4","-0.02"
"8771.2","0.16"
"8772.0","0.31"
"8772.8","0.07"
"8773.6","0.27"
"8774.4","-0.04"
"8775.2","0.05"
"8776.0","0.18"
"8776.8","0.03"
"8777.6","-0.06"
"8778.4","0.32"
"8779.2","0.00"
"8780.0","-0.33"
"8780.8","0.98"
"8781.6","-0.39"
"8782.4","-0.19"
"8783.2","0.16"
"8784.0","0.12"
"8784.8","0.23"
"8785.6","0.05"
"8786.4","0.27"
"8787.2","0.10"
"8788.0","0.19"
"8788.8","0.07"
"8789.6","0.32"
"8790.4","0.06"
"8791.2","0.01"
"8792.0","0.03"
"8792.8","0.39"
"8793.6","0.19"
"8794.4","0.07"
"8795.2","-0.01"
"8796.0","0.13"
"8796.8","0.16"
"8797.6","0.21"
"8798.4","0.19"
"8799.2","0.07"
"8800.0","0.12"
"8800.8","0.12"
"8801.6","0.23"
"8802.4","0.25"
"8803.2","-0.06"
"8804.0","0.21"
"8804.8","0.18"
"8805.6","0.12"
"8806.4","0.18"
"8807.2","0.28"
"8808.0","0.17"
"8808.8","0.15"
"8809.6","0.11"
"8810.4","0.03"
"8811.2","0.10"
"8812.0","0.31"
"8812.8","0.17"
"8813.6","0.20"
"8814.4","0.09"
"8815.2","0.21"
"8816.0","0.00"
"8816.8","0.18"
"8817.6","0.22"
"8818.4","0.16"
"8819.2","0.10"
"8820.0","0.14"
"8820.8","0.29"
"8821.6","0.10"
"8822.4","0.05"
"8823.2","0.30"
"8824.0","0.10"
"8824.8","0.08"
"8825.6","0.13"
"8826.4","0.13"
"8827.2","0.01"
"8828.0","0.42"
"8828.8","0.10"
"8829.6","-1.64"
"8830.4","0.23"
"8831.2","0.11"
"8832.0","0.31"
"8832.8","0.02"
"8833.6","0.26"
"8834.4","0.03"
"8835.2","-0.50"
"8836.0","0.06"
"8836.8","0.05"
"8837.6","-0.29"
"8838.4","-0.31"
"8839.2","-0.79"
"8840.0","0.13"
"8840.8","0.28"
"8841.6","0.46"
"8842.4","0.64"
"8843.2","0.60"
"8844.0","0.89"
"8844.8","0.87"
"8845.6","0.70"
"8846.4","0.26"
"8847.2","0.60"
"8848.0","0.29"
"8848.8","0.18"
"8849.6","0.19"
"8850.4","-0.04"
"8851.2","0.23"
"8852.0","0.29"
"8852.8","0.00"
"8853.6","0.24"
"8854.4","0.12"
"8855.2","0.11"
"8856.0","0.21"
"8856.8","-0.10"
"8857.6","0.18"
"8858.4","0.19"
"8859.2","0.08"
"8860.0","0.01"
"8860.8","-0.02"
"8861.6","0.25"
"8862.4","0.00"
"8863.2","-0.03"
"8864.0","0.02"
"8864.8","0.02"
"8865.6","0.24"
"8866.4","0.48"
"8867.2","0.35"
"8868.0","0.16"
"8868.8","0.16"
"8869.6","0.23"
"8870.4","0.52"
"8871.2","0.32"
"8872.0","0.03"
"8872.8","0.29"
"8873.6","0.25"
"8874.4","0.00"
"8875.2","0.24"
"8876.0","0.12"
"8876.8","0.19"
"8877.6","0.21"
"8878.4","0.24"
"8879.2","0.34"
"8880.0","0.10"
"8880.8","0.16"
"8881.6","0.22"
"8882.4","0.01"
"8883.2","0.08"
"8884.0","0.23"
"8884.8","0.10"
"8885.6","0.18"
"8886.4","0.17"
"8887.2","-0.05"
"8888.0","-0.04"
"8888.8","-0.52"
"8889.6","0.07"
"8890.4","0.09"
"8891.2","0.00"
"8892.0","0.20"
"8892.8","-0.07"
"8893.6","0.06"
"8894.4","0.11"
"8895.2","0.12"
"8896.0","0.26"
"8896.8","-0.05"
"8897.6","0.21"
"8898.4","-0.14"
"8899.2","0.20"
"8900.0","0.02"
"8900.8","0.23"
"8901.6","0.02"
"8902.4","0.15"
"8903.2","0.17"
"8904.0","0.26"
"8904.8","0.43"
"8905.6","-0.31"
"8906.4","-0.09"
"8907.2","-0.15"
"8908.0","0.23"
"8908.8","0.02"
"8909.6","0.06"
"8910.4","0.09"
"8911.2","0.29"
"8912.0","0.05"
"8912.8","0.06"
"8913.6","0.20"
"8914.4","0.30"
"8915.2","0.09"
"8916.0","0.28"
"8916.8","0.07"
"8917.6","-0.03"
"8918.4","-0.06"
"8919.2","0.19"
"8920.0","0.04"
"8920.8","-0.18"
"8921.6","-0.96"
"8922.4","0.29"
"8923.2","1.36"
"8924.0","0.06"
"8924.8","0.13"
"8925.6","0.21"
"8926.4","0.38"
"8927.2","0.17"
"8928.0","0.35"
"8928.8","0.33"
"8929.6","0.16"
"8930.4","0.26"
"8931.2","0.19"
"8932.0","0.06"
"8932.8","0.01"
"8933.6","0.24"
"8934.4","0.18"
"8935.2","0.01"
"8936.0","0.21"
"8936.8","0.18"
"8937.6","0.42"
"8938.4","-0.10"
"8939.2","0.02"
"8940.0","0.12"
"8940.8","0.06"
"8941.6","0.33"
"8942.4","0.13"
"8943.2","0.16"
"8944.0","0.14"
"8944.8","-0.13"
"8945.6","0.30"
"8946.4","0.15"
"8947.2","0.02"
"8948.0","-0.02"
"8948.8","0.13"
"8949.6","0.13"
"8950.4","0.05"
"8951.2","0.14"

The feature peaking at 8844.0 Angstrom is H-beta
